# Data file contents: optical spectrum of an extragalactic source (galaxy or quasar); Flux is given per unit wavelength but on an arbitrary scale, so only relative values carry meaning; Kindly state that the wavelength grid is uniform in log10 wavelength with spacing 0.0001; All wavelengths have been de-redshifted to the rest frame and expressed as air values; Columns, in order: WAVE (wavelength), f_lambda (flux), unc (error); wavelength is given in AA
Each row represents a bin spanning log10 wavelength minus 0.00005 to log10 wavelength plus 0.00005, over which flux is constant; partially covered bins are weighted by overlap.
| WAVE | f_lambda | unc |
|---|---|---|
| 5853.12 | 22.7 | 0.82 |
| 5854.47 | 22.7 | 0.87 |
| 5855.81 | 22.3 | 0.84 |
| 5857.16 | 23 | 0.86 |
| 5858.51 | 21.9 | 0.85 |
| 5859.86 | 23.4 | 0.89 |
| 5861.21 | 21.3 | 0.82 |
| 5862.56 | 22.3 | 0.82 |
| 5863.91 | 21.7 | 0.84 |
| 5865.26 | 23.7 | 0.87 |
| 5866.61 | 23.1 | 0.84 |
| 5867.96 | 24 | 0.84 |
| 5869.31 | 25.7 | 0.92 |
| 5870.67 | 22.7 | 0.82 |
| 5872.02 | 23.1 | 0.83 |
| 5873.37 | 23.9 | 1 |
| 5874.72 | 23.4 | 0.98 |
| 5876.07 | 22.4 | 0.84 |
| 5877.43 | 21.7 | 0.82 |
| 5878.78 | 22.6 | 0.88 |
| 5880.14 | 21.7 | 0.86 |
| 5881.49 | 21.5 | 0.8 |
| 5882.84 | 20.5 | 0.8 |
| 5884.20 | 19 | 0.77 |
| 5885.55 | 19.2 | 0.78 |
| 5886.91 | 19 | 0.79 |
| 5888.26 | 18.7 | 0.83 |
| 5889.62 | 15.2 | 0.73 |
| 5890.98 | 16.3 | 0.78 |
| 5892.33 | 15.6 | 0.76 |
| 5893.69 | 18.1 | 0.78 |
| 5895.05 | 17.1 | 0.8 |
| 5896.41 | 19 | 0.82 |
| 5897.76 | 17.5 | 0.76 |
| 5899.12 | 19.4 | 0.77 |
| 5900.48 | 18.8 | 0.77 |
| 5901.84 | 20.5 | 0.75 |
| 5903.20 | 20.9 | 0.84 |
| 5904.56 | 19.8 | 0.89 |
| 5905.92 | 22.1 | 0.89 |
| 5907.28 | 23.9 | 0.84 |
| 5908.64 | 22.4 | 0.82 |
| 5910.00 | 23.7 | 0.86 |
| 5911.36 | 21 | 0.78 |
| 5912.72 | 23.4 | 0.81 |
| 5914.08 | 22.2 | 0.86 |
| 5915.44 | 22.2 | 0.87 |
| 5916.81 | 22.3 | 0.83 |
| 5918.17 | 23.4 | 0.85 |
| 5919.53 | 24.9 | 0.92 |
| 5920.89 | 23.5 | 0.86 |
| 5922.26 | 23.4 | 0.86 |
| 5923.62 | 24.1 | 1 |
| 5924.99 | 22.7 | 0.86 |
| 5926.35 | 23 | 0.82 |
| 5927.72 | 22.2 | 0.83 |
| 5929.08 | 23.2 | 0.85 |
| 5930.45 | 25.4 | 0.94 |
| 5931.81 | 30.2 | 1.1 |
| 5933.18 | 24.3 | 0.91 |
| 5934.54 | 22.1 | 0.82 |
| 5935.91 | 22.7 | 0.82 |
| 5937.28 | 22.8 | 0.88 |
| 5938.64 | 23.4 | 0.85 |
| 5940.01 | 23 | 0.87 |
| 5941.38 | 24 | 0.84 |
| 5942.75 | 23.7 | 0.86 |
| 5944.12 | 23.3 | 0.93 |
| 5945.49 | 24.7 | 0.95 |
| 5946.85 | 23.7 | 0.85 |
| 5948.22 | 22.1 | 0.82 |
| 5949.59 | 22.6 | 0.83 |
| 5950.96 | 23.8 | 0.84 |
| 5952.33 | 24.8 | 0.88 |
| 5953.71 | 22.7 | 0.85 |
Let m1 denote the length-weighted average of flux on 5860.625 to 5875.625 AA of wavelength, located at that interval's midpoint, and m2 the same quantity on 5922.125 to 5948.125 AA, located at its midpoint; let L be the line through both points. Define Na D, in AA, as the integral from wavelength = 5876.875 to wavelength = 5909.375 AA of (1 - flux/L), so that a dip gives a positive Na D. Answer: 5.3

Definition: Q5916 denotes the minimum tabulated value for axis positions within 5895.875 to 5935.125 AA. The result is 17.5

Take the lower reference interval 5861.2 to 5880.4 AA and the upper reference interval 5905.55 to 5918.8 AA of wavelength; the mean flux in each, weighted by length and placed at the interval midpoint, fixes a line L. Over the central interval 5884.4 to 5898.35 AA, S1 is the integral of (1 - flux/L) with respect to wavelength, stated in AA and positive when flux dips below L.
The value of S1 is 3.2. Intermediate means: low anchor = 23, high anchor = 22.7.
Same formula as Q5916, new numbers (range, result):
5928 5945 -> 22.1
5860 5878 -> 21.3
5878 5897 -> 15.2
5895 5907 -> 17.1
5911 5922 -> 21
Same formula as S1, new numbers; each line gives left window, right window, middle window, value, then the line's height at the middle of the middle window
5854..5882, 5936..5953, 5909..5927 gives 0.1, 23.2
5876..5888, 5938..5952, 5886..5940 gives 1.3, 22.1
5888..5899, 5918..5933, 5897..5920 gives -1.3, 20.5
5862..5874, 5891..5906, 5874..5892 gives 1.0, 21.1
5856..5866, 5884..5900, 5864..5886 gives -2.2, 20.4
